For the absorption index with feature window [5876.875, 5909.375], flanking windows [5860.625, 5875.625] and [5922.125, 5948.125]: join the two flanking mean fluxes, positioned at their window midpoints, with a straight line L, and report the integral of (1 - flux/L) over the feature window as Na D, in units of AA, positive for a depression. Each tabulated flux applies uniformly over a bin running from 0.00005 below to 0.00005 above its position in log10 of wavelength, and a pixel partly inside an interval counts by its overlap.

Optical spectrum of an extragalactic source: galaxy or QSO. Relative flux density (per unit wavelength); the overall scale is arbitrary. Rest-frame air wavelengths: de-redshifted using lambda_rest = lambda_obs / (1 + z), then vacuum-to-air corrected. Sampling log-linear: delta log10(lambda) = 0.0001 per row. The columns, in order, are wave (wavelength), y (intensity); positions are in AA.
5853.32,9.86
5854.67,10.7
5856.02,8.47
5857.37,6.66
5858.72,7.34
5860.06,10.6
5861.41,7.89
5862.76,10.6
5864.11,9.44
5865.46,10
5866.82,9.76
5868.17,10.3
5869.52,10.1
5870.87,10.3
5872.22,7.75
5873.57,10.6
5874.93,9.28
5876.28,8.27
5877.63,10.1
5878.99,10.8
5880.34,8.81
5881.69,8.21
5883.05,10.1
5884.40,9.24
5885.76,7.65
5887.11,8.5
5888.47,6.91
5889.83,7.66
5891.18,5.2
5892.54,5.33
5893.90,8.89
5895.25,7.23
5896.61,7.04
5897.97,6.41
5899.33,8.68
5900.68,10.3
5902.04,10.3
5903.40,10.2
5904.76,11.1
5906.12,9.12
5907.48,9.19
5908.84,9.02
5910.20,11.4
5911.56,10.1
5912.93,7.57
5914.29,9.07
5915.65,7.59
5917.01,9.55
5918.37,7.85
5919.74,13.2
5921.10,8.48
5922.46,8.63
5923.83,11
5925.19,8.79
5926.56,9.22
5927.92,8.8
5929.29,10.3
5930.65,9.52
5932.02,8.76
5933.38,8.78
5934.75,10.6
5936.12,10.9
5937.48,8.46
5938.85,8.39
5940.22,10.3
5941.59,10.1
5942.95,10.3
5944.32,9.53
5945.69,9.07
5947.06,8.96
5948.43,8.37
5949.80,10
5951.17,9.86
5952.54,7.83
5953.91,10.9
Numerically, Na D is 3.40 AA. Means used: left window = 9.64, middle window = 8.58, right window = 9.49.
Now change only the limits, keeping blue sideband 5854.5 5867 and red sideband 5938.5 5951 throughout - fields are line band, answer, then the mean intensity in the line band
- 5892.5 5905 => 0.9 AA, 8.63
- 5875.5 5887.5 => 0.1 AA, 9.1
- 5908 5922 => 0.0 AA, 9.37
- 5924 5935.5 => 0.0 AA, 9.43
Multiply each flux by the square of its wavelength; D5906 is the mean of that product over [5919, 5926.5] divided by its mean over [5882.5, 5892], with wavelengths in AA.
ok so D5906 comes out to 1.3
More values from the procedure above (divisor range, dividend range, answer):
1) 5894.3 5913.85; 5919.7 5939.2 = 1.05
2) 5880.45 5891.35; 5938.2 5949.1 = 1.18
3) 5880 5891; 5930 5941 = 1.17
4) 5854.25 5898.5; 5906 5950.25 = 1.11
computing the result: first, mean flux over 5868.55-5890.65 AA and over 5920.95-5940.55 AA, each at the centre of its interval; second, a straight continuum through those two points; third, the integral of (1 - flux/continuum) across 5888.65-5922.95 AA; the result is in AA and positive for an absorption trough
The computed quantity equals 1.78 AA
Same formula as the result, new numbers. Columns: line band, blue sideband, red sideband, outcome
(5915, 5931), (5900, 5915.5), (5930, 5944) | 0.4 AA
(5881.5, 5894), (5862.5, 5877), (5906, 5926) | 2.4 AA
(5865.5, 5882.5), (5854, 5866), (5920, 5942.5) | -0.7 AA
